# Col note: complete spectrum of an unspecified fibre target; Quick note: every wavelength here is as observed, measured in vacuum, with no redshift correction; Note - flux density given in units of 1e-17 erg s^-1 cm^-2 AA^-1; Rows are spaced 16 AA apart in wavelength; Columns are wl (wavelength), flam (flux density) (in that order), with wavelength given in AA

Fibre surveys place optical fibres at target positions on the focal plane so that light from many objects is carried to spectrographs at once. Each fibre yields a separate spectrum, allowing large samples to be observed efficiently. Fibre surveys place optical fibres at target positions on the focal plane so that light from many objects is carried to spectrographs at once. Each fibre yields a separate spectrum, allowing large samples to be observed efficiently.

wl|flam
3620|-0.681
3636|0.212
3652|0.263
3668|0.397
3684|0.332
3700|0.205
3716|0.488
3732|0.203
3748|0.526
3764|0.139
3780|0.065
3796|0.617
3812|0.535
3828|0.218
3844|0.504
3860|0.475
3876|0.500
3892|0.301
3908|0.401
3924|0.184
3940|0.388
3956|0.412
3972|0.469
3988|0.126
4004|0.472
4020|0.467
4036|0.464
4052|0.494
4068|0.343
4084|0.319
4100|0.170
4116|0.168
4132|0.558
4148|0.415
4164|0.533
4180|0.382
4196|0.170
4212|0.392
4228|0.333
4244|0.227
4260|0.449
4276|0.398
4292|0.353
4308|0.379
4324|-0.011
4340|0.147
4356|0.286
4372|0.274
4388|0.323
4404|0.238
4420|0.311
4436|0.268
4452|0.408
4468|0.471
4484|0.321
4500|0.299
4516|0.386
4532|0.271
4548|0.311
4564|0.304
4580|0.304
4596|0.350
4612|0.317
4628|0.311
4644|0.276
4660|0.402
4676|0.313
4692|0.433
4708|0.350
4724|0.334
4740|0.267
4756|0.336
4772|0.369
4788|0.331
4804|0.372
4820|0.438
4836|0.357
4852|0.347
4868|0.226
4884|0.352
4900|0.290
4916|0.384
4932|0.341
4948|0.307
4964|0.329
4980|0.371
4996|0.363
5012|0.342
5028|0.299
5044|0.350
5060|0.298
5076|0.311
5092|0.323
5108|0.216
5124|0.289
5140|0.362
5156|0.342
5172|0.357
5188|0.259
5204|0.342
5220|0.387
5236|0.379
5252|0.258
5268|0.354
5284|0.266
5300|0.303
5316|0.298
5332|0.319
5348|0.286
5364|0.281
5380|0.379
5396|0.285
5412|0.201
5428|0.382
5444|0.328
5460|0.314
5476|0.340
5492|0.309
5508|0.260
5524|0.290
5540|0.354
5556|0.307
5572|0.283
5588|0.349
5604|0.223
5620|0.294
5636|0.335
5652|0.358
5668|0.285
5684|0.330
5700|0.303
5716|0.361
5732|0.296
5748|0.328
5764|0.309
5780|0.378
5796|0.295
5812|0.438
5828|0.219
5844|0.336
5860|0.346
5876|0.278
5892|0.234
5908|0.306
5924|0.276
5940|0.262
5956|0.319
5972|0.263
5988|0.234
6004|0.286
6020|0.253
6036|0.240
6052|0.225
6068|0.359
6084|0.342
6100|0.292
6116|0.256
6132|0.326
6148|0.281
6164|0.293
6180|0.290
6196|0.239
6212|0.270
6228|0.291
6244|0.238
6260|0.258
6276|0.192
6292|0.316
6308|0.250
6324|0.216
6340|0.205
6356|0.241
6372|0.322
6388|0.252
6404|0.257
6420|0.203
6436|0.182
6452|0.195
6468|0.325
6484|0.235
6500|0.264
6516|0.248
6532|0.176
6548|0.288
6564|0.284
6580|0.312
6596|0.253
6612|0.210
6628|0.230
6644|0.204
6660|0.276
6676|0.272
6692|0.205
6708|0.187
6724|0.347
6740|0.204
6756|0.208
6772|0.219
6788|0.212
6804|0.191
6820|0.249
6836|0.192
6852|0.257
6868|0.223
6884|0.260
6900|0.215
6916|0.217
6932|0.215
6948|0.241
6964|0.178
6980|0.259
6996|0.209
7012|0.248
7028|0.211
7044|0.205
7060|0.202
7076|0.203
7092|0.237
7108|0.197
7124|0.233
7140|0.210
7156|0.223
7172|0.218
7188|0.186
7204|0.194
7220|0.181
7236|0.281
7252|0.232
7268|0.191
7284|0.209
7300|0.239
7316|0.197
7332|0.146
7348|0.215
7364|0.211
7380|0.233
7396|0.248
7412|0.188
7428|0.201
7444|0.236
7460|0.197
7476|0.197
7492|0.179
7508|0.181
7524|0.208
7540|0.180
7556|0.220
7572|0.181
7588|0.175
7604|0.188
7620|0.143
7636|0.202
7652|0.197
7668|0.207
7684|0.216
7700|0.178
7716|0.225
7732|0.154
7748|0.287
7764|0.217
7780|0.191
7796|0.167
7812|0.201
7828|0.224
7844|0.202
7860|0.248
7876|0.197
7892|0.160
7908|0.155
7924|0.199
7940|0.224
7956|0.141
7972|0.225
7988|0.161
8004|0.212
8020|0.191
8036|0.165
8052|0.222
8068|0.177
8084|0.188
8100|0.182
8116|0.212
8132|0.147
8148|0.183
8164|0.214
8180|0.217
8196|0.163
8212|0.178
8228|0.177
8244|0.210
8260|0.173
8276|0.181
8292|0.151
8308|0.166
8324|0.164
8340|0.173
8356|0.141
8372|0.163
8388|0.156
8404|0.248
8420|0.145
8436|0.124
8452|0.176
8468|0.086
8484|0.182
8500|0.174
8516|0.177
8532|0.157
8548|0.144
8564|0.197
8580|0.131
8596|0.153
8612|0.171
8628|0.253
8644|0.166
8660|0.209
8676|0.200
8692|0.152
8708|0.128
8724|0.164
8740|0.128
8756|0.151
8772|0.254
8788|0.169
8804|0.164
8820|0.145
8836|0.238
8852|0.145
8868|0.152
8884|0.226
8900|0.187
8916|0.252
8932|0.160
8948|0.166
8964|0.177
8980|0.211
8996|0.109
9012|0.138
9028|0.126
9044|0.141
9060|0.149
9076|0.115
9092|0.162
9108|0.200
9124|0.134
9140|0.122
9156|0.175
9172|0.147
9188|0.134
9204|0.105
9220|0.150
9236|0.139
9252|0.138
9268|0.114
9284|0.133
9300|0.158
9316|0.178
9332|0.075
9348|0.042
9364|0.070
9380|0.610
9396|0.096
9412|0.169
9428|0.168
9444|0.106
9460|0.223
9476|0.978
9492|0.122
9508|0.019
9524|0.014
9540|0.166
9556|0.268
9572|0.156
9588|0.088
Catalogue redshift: 0.00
